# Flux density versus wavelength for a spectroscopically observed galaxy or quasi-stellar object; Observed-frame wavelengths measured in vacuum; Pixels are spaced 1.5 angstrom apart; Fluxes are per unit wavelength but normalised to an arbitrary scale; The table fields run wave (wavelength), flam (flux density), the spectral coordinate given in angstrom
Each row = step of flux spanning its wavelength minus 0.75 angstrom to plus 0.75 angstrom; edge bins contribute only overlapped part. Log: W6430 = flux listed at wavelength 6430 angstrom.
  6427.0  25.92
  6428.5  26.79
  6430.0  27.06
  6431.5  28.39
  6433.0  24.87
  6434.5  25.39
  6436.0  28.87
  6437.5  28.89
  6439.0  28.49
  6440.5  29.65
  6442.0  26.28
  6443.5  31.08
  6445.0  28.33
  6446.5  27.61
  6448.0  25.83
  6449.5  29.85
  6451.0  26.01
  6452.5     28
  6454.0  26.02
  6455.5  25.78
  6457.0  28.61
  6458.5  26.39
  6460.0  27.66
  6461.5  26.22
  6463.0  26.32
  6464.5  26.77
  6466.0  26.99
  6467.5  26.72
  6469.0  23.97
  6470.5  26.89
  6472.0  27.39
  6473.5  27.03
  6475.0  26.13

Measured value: 27.06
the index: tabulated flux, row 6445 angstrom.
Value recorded 28.33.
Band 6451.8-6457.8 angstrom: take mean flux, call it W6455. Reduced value 27.1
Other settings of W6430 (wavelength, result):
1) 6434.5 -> 25.39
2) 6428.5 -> 26.79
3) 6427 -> 25.92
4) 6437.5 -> 28.89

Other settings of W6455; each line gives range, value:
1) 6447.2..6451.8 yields 27.2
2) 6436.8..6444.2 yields 28.9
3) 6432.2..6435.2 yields 25.2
